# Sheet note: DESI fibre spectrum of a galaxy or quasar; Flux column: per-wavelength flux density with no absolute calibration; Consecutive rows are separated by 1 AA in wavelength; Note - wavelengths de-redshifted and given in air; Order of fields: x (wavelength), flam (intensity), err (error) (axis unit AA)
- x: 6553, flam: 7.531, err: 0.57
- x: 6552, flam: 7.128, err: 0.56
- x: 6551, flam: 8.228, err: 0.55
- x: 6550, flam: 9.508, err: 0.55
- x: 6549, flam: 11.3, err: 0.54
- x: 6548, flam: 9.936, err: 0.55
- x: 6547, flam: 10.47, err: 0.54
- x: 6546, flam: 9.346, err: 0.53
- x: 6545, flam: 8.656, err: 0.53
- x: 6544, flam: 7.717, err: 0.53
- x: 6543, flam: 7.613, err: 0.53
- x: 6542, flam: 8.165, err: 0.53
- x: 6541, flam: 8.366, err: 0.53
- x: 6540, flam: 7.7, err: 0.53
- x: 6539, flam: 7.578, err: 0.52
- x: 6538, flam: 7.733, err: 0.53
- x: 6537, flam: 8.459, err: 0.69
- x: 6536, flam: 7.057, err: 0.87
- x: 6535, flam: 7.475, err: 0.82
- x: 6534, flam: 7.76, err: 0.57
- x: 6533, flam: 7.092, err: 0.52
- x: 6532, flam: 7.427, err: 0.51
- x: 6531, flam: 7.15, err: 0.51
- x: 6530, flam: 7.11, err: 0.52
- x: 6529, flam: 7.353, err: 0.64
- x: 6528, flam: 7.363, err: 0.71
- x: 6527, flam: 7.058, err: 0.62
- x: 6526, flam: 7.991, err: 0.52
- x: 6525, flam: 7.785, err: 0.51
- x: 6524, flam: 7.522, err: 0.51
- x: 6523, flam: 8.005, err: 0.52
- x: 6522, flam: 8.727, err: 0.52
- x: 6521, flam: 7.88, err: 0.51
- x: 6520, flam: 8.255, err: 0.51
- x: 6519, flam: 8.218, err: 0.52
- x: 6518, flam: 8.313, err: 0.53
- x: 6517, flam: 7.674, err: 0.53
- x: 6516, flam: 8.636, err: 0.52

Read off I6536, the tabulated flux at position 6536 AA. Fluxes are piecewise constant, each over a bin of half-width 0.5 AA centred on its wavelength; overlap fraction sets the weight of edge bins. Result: 7.057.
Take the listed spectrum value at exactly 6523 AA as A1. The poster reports 8.005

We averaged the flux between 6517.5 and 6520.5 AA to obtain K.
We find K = 8.26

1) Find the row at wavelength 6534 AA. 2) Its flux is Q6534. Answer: 7.76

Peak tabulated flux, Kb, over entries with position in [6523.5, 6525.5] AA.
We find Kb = 7.785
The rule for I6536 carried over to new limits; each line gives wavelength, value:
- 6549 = 11.3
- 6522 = 8.727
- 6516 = 8.636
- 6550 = 9.508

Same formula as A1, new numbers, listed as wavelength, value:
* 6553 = 7.531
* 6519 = 8.218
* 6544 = 7.717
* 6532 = 7.427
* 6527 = 7.058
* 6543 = 7.613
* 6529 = 7.353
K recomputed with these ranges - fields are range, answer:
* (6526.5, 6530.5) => 7.22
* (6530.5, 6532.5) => 7.29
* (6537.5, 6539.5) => 7.66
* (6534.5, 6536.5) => 7.27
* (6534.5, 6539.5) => 7.66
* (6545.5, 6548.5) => 9.92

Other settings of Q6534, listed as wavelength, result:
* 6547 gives 10.47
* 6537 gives 8.459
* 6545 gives 8.656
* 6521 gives 7.88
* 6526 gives 7.991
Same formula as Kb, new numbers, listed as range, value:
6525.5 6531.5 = 7.991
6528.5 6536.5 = 7.76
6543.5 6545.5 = 8.656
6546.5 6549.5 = 11.3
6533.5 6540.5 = 8.459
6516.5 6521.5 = 8.313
